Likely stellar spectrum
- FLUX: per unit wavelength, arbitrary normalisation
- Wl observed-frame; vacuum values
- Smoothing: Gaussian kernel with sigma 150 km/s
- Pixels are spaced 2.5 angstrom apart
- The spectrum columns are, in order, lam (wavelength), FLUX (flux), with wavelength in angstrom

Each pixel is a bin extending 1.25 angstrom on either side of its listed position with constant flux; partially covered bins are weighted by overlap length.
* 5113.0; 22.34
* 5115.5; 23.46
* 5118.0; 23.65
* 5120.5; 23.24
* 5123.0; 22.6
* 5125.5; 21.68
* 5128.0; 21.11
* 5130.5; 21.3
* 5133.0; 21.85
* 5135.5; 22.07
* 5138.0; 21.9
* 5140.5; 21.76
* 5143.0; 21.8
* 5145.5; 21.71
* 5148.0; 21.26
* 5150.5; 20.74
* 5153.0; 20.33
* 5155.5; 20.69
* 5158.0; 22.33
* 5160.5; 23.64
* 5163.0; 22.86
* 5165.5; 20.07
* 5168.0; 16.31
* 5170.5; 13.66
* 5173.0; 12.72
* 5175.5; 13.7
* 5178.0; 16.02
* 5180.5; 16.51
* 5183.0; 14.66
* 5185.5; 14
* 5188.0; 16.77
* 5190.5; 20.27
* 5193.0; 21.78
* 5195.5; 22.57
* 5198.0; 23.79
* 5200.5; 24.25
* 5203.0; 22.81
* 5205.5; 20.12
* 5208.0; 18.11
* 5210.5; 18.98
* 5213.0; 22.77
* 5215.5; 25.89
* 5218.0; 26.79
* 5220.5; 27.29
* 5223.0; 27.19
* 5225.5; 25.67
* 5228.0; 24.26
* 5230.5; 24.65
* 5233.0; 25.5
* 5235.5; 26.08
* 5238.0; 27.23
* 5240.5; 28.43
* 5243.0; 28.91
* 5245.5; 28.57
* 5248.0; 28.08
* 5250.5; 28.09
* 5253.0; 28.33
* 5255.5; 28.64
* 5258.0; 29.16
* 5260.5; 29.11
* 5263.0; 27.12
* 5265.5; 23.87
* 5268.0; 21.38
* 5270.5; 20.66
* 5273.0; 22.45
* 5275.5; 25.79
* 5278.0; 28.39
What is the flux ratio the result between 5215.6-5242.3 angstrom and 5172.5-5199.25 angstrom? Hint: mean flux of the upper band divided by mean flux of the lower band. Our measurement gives 1.49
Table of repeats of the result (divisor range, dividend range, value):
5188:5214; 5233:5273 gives 1.25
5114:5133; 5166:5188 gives 0.67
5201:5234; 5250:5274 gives 1.08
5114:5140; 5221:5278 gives 1.18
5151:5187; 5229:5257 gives 1.55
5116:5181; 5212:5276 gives 1.29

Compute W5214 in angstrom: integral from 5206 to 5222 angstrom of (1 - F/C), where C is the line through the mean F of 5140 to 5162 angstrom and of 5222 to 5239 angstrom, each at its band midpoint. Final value 1.1 angstrom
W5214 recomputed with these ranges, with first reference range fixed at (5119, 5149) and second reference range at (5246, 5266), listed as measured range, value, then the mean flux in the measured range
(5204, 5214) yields 2.2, 20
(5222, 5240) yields 0.6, 25.9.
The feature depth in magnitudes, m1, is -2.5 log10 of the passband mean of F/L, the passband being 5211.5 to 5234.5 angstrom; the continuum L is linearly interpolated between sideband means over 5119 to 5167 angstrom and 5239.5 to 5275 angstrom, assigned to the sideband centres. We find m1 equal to -0.02 mag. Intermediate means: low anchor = 21.7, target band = 25.5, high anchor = 26.6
